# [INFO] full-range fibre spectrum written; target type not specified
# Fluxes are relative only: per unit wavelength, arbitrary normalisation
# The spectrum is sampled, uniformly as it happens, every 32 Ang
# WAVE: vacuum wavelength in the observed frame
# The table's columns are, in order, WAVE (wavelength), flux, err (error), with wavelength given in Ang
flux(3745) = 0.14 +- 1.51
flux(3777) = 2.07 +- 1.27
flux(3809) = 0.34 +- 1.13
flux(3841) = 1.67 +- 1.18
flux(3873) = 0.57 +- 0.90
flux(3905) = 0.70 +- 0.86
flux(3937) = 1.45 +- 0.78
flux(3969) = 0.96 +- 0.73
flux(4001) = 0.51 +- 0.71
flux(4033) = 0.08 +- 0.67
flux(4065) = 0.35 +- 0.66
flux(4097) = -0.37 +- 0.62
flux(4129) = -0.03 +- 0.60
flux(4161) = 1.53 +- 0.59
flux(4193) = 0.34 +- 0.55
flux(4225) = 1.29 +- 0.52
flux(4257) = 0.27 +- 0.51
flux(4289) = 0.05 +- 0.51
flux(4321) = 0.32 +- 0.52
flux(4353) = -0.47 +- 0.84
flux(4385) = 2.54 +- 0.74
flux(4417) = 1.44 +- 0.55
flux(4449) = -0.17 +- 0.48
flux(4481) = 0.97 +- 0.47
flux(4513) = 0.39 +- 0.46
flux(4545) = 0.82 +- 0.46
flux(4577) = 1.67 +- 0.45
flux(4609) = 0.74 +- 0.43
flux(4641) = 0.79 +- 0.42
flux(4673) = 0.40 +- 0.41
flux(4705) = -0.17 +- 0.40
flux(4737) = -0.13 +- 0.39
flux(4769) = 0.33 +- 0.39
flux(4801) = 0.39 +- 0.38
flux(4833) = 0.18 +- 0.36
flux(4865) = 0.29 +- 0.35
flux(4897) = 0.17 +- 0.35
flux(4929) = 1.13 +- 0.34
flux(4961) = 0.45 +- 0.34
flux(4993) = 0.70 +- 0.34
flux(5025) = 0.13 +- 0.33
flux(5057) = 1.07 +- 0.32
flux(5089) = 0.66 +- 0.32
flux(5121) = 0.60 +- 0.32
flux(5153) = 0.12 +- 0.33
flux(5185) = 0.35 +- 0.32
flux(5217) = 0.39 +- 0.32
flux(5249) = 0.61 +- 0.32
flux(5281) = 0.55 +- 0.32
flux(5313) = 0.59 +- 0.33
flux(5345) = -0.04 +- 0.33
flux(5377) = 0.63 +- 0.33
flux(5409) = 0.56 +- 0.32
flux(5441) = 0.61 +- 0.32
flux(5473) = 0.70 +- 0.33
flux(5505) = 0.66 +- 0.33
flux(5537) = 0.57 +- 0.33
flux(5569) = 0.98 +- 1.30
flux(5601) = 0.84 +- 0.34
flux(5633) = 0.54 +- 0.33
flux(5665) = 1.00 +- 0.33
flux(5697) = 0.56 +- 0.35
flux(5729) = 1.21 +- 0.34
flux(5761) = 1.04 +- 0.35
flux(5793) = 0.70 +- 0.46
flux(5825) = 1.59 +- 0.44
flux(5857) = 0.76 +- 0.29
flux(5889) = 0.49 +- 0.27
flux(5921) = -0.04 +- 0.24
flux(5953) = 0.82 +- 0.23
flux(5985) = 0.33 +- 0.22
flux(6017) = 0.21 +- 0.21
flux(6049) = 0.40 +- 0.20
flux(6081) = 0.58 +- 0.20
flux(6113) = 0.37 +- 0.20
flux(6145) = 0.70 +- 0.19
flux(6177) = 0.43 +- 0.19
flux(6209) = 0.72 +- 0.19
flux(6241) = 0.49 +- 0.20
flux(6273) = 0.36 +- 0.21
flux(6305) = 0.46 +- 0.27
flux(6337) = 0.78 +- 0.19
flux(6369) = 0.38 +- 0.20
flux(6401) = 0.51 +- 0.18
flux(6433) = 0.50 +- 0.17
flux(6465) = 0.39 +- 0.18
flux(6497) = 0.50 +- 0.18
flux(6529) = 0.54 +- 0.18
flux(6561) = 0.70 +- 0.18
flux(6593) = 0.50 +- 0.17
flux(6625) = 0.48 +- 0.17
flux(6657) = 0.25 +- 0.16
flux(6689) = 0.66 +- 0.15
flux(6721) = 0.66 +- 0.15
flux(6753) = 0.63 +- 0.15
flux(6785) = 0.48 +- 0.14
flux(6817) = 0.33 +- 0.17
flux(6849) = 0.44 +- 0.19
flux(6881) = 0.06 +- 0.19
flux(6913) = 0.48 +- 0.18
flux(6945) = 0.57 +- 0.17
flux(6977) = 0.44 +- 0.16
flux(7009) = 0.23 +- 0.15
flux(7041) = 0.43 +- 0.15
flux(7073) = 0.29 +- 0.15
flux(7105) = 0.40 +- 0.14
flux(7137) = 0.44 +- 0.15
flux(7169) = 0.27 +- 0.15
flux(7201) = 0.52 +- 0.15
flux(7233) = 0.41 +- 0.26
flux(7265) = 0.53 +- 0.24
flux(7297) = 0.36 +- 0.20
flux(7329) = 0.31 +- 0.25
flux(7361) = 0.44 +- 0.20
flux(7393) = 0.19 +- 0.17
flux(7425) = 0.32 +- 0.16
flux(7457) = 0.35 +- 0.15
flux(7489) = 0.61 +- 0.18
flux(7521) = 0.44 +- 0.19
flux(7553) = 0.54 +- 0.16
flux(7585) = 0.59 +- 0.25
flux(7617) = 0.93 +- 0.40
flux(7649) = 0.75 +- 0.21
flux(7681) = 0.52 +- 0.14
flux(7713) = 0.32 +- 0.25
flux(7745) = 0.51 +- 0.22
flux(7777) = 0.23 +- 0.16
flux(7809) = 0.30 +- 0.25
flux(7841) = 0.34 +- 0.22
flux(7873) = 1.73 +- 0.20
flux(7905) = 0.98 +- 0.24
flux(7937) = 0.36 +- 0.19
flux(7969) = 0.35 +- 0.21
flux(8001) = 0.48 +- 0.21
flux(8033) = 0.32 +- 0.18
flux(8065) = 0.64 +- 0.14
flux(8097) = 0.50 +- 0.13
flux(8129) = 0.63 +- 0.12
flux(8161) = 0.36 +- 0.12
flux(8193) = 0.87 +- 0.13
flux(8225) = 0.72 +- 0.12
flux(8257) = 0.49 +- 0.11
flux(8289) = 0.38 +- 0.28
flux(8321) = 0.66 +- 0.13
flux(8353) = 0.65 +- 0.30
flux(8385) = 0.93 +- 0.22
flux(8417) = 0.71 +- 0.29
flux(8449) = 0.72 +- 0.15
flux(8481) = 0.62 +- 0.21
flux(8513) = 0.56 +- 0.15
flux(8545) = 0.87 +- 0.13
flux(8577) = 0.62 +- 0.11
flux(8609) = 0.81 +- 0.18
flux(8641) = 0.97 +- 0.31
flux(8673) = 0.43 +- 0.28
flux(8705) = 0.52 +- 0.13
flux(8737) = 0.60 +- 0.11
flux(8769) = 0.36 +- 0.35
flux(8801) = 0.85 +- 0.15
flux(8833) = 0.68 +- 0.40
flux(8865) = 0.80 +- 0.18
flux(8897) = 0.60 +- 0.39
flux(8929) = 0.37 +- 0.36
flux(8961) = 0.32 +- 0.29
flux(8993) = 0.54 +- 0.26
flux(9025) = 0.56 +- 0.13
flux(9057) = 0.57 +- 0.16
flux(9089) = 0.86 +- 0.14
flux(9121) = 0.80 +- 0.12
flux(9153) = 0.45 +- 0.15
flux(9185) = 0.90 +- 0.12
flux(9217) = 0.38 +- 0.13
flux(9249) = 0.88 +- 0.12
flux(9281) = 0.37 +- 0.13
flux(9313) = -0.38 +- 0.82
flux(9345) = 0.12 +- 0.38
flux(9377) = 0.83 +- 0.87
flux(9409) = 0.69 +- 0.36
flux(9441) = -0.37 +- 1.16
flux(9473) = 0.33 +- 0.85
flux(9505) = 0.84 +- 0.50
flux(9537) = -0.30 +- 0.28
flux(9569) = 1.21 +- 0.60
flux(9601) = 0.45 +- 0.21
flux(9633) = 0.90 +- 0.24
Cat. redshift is 1.12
